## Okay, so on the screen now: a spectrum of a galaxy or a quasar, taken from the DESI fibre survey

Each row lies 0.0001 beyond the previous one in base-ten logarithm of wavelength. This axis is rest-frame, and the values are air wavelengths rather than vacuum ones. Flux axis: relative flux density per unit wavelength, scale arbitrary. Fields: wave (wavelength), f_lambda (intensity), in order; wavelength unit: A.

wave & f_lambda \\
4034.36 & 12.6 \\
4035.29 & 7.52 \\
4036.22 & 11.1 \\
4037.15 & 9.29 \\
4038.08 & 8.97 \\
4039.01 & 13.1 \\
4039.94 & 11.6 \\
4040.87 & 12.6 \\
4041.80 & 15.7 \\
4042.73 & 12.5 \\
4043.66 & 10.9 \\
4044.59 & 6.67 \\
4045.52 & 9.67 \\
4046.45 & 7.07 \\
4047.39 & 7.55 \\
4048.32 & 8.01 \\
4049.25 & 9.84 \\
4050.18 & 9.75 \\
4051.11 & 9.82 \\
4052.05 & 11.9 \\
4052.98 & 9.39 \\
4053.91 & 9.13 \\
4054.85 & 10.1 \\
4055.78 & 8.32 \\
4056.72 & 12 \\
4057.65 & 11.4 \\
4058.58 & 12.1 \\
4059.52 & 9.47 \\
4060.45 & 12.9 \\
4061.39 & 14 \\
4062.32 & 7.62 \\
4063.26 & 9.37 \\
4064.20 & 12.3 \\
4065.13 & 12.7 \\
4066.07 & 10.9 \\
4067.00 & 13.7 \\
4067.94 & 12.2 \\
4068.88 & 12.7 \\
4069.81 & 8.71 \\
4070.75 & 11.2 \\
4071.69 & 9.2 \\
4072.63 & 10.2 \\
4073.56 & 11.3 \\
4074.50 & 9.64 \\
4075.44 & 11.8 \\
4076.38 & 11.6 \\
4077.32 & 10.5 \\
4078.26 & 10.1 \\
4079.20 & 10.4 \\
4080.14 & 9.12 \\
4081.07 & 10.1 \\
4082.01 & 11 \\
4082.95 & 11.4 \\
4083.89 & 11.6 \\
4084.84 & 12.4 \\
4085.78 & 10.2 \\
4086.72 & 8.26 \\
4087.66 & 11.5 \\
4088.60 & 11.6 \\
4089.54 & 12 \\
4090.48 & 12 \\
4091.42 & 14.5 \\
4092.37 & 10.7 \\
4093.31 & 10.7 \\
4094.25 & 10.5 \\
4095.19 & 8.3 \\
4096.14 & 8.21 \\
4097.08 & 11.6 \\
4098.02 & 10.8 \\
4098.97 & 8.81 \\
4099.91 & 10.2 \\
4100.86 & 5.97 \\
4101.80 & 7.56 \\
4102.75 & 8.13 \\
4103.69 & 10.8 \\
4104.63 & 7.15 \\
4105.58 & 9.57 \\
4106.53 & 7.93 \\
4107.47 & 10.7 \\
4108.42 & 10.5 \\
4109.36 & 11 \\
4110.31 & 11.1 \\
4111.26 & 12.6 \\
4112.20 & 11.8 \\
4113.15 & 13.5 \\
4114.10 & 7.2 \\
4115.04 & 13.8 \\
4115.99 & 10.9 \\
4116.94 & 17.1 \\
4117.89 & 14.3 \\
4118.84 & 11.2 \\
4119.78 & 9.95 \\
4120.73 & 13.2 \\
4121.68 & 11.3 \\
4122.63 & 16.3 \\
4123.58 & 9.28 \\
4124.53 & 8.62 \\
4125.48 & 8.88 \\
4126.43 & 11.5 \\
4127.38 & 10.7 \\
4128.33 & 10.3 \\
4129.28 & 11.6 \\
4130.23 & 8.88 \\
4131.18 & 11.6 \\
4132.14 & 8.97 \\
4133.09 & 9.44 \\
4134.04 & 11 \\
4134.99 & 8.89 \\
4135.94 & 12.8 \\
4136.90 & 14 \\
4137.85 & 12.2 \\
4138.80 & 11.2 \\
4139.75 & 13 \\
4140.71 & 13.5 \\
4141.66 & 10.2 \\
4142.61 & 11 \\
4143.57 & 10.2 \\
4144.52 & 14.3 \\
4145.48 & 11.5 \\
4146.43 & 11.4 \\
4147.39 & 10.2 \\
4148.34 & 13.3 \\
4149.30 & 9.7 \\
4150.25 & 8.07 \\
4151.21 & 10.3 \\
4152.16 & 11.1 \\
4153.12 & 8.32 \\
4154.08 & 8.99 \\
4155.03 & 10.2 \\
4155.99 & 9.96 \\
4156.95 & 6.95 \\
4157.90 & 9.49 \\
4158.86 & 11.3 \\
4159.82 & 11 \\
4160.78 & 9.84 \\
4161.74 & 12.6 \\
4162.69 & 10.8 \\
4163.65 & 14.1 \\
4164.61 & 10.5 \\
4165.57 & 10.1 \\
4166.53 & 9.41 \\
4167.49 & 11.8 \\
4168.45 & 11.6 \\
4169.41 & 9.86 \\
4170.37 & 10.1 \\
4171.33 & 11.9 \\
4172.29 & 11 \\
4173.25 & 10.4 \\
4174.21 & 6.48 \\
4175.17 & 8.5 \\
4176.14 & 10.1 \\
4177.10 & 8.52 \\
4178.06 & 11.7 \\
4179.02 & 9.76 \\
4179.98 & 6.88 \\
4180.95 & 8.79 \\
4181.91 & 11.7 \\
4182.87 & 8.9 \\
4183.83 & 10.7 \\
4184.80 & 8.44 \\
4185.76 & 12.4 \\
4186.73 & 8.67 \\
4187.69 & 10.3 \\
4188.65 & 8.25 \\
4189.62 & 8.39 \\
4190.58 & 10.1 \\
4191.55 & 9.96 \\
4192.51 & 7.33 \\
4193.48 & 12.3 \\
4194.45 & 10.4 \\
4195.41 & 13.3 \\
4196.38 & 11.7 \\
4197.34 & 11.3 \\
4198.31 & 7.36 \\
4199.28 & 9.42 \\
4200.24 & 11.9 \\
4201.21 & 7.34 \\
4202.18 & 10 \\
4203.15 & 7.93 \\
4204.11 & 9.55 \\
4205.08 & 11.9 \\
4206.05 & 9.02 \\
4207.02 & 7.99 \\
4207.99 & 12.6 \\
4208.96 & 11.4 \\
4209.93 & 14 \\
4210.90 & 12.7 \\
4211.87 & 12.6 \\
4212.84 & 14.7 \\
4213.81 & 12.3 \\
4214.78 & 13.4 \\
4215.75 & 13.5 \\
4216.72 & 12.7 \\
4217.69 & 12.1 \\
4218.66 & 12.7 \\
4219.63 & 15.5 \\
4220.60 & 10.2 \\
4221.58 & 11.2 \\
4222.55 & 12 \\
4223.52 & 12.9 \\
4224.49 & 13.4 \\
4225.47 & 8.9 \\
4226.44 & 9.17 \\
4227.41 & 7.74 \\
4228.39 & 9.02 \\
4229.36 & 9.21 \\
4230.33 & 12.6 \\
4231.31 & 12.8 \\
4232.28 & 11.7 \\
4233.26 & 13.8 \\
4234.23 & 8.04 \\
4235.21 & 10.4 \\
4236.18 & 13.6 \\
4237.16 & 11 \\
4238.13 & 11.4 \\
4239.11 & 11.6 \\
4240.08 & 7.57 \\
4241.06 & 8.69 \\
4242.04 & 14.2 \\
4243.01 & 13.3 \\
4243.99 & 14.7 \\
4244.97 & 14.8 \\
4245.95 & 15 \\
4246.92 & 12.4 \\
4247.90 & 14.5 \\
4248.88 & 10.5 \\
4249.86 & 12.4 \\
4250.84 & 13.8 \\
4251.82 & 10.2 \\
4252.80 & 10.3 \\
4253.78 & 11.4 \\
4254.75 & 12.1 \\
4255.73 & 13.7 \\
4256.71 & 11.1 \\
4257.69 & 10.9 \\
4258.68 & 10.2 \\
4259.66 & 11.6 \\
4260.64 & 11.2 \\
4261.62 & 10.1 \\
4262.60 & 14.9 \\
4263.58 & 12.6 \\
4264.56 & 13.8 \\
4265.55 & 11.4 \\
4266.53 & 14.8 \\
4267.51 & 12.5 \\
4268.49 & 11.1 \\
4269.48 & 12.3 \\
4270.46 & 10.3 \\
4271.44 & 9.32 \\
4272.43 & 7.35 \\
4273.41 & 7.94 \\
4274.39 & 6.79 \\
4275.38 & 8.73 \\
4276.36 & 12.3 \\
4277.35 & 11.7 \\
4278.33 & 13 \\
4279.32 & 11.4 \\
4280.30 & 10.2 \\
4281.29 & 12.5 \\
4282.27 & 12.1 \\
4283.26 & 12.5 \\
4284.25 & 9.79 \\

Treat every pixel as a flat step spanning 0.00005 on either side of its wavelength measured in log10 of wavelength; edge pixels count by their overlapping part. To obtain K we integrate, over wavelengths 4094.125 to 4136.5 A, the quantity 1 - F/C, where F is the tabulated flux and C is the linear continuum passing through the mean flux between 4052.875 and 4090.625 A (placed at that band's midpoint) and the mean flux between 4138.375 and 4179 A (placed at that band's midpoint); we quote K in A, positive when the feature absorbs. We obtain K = 0.7 A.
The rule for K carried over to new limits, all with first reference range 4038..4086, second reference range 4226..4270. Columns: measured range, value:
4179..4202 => 3.3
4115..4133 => -0.5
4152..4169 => 1.3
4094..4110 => 2.4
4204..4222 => -0.9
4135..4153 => -0.4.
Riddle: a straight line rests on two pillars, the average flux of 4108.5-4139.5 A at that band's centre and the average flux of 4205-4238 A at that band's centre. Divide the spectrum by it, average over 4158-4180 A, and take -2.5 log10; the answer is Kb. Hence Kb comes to 0.11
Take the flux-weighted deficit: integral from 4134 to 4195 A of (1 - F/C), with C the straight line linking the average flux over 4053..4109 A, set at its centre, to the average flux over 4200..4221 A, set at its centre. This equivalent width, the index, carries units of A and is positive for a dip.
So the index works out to 4.4 A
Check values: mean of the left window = 10.5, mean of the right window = 11.6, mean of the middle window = 10.4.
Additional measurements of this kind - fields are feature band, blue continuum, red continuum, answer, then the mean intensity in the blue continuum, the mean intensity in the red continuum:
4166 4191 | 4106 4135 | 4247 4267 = 3.76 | 11.1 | 12.1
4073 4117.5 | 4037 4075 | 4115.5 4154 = 1.33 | 10.6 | 11.2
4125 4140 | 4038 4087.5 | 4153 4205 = -0.93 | 10.7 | 10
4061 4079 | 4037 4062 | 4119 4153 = -0.63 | 10.5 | 11.1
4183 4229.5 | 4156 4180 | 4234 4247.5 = 1.45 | 10.2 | 12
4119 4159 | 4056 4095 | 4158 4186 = -0.91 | 11.1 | 10.3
